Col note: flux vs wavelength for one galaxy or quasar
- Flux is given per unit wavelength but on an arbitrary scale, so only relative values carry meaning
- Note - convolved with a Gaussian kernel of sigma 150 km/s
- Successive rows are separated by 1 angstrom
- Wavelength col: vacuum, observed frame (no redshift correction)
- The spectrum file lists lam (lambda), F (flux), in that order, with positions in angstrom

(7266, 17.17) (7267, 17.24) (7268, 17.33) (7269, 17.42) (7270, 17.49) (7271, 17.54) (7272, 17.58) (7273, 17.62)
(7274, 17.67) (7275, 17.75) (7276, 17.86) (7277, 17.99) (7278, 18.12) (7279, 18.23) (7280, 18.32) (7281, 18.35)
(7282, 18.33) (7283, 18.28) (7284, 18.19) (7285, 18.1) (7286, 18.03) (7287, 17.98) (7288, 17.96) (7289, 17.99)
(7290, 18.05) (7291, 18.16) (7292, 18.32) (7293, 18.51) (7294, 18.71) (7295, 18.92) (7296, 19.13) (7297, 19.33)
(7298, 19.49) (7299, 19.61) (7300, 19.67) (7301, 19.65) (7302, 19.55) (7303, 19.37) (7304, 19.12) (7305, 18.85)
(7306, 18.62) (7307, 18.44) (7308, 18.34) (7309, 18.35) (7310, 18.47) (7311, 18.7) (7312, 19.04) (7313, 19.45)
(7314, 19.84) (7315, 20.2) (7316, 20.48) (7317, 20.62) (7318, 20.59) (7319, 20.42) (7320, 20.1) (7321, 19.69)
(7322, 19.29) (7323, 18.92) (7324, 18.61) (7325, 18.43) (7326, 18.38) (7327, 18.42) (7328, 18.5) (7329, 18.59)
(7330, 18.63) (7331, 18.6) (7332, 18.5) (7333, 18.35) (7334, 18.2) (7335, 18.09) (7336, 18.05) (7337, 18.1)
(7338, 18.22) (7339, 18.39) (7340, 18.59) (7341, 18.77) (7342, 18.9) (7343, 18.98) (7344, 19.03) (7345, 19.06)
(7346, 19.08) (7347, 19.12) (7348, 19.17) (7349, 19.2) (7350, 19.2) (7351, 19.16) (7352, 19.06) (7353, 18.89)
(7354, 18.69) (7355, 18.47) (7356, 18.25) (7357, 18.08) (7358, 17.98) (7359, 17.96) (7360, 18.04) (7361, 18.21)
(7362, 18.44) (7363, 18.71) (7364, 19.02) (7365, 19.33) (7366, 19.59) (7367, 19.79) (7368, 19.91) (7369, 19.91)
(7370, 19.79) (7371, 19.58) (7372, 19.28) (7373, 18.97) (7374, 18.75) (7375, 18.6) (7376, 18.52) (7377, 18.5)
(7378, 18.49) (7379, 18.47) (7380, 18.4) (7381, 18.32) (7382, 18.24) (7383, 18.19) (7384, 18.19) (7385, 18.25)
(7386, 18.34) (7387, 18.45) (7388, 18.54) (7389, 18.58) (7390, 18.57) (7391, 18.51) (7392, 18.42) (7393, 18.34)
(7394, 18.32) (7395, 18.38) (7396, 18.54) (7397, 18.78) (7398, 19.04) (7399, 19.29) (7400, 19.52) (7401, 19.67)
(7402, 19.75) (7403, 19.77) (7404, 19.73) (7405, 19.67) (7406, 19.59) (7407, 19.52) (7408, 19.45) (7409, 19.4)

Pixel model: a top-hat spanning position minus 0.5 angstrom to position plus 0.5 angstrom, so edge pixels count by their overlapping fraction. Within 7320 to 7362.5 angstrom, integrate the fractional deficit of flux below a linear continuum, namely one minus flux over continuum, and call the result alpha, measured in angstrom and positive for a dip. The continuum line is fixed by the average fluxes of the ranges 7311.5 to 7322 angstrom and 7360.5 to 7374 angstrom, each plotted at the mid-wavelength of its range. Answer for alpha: 2.16 angstrom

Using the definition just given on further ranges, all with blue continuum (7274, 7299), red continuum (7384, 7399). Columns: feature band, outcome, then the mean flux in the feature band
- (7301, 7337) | -1.2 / 19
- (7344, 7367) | -0.4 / 18.8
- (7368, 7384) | -0.3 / 18.8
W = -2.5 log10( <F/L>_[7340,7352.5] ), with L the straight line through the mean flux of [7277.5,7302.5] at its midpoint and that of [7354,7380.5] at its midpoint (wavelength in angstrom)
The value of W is -0.02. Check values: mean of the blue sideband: 18.6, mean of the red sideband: 18.8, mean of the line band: 19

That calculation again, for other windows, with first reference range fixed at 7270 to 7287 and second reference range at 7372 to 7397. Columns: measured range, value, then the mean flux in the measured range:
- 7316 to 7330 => -0.064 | 19.3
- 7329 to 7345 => -0.015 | 18.5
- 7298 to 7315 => -0.058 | 19.1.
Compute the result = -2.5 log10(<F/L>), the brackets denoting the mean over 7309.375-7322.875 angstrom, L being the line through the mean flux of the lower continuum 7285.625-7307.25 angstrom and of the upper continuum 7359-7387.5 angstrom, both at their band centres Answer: -0.05 mag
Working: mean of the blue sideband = 18.8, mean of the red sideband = 18.8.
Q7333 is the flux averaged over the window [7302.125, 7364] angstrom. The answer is 18.9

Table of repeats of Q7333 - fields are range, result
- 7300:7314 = 19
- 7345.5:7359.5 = 18.7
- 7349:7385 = 18.8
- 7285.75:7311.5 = 18.8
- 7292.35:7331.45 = 19.2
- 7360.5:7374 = 19.3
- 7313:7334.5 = 19.2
